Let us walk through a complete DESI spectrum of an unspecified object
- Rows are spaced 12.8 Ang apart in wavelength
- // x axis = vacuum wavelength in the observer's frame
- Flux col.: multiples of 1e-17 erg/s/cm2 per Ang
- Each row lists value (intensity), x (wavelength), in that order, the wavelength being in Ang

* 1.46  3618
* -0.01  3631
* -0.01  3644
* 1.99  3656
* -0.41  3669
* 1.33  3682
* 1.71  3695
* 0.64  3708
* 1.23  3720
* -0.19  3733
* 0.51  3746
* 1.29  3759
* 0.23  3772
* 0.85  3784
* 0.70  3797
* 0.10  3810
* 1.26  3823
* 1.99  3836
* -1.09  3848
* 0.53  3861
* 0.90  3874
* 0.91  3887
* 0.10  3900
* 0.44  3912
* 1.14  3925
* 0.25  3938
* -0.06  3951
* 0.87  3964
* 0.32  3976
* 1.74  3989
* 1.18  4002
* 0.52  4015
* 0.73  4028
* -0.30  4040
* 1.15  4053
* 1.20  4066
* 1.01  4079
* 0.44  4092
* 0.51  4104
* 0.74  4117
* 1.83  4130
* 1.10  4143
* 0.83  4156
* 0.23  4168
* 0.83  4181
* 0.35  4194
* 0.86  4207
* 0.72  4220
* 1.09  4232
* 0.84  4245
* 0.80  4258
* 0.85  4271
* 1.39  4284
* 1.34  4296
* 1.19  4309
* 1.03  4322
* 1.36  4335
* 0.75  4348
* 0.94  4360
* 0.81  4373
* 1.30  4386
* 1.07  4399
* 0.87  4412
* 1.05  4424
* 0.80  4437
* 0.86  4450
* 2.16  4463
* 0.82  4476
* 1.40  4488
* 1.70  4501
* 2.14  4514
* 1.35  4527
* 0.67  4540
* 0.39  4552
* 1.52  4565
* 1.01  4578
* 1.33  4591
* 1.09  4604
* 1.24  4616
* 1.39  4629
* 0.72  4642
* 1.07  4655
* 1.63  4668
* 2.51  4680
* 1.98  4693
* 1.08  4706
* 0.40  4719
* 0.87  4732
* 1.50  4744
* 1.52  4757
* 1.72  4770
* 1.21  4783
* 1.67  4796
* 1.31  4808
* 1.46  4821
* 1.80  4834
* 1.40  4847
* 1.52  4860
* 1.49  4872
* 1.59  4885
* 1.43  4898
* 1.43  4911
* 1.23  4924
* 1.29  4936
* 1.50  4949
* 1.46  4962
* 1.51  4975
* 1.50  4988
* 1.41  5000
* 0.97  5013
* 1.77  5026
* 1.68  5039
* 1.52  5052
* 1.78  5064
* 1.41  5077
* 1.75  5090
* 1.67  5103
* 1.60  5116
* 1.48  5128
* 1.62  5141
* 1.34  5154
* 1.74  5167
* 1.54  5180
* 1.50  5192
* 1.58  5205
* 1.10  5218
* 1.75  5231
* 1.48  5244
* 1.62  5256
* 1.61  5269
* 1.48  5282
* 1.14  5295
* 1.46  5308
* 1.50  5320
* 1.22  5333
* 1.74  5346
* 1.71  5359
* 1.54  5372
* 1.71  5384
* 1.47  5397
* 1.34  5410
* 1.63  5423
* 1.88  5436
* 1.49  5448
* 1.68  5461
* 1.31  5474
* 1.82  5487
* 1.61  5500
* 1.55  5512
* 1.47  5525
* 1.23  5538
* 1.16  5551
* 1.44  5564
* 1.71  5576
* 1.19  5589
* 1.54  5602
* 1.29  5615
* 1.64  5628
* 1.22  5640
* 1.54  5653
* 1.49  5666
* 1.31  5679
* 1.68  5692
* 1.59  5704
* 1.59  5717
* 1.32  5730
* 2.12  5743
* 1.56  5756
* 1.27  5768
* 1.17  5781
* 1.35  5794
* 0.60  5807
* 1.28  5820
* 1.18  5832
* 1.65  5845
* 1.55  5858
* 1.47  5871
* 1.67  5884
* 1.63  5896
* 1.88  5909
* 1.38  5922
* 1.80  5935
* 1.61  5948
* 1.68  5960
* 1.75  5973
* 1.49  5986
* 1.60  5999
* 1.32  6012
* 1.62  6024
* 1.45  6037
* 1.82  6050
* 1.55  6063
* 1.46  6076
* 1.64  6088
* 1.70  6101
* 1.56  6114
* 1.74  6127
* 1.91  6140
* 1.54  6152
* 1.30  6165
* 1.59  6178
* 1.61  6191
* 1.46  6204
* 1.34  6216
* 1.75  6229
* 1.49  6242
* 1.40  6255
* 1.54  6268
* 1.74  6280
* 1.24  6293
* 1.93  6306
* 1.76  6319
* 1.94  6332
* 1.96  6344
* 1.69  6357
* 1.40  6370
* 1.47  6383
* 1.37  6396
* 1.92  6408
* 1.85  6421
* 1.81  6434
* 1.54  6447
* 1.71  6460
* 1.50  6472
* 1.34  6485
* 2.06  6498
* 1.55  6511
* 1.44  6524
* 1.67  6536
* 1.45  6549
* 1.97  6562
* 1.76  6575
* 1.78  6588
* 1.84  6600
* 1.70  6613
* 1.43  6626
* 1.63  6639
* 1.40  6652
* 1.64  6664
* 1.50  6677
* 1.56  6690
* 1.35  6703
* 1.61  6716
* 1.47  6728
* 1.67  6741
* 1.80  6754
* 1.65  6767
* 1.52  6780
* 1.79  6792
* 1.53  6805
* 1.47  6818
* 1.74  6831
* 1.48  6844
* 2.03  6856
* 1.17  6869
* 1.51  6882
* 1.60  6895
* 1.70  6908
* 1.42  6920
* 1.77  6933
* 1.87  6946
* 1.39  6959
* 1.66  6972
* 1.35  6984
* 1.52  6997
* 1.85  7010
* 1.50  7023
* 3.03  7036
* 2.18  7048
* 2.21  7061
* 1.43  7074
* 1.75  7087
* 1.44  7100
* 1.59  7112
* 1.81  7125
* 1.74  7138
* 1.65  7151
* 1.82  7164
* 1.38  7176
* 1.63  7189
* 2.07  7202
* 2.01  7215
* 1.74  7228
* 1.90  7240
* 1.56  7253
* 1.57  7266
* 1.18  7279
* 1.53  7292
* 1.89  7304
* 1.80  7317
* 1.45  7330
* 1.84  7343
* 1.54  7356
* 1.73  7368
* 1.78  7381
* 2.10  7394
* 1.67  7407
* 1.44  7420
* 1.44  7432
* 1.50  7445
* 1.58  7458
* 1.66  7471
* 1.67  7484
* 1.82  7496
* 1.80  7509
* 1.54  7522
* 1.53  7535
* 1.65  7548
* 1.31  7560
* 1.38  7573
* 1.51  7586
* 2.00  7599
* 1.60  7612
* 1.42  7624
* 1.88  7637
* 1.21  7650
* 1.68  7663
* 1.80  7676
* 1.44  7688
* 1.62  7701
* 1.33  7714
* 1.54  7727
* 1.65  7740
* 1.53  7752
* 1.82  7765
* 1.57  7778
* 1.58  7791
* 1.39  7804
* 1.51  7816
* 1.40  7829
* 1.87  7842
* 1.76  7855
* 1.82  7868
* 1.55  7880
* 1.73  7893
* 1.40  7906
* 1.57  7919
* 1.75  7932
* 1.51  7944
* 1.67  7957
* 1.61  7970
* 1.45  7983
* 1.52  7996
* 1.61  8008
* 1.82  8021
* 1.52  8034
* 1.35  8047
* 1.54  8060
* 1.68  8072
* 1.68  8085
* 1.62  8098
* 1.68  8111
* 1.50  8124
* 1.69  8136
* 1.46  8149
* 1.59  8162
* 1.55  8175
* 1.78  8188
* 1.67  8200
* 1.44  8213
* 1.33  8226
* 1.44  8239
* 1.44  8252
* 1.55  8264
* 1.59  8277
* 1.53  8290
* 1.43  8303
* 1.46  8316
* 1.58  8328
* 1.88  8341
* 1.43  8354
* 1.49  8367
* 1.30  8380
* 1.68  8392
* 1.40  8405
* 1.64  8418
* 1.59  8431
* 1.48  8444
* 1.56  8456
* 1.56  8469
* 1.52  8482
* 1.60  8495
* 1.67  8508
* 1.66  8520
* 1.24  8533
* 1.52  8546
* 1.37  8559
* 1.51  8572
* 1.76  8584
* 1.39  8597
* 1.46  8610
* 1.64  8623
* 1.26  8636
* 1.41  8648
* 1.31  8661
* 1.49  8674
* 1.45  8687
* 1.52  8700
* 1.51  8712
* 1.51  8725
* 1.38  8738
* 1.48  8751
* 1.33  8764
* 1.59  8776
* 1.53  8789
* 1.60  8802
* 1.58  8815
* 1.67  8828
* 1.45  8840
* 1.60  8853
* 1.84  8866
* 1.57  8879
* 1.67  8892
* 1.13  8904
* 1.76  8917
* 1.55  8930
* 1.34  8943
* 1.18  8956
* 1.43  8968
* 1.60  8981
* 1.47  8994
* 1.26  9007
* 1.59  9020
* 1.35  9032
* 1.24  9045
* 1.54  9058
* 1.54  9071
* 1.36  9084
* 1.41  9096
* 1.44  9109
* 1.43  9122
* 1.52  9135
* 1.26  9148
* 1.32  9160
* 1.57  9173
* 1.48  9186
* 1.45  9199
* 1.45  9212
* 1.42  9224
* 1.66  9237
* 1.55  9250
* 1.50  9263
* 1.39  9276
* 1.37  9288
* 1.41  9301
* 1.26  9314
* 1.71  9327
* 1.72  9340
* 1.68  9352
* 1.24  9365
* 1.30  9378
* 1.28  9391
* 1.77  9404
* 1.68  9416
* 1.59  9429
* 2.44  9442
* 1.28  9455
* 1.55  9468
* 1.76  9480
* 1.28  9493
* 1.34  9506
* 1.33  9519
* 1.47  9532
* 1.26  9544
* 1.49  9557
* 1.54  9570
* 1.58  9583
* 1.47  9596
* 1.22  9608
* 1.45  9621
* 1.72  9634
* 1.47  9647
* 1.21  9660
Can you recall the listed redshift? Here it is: 0.07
